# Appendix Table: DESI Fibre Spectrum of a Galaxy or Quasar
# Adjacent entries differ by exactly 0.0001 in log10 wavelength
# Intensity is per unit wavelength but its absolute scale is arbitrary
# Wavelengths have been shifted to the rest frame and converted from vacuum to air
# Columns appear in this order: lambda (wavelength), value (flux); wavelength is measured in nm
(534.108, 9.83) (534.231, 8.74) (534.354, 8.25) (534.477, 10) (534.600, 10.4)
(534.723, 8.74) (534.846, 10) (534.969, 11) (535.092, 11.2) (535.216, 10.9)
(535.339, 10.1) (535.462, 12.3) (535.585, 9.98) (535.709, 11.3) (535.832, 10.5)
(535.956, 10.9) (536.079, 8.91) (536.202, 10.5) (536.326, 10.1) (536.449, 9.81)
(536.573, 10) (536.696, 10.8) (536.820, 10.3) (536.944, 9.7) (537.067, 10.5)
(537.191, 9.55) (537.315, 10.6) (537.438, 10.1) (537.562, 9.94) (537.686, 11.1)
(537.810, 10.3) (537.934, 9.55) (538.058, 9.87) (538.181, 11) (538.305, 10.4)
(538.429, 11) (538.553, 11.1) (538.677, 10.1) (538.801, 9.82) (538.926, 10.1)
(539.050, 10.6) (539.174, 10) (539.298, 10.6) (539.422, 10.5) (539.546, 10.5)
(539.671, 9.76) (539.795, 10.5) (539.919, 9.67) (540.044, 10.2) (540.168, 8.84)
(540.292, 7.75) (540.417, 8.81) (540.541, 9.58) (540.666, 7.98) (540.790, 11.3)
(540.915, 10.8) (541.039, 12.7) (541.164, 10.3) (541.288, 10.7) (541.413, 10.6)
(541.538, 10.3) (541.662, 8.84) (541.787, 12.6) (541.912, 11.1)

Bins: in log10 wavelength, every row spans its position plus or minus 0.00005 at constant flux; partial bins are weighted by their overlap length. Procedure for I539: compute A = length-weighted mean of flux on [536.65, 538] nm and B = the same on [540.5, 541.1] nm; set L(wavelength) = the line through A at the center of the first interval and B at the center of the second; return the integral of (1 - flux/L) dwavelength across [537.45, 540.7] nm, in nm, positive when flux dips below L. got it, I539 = 0.11 nm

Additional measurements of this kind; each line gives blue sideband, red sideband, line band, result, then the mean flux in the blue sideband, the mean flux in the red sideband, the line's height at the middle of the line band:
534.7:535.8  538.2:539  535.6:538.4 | 0.08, 10.7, 10.4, 10.6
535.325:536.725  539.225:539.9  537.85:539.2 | 0.00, 10.4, 10.3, 10.4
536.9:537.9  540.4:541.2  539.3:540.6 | 0.08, 10.2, 10.3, 10.3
